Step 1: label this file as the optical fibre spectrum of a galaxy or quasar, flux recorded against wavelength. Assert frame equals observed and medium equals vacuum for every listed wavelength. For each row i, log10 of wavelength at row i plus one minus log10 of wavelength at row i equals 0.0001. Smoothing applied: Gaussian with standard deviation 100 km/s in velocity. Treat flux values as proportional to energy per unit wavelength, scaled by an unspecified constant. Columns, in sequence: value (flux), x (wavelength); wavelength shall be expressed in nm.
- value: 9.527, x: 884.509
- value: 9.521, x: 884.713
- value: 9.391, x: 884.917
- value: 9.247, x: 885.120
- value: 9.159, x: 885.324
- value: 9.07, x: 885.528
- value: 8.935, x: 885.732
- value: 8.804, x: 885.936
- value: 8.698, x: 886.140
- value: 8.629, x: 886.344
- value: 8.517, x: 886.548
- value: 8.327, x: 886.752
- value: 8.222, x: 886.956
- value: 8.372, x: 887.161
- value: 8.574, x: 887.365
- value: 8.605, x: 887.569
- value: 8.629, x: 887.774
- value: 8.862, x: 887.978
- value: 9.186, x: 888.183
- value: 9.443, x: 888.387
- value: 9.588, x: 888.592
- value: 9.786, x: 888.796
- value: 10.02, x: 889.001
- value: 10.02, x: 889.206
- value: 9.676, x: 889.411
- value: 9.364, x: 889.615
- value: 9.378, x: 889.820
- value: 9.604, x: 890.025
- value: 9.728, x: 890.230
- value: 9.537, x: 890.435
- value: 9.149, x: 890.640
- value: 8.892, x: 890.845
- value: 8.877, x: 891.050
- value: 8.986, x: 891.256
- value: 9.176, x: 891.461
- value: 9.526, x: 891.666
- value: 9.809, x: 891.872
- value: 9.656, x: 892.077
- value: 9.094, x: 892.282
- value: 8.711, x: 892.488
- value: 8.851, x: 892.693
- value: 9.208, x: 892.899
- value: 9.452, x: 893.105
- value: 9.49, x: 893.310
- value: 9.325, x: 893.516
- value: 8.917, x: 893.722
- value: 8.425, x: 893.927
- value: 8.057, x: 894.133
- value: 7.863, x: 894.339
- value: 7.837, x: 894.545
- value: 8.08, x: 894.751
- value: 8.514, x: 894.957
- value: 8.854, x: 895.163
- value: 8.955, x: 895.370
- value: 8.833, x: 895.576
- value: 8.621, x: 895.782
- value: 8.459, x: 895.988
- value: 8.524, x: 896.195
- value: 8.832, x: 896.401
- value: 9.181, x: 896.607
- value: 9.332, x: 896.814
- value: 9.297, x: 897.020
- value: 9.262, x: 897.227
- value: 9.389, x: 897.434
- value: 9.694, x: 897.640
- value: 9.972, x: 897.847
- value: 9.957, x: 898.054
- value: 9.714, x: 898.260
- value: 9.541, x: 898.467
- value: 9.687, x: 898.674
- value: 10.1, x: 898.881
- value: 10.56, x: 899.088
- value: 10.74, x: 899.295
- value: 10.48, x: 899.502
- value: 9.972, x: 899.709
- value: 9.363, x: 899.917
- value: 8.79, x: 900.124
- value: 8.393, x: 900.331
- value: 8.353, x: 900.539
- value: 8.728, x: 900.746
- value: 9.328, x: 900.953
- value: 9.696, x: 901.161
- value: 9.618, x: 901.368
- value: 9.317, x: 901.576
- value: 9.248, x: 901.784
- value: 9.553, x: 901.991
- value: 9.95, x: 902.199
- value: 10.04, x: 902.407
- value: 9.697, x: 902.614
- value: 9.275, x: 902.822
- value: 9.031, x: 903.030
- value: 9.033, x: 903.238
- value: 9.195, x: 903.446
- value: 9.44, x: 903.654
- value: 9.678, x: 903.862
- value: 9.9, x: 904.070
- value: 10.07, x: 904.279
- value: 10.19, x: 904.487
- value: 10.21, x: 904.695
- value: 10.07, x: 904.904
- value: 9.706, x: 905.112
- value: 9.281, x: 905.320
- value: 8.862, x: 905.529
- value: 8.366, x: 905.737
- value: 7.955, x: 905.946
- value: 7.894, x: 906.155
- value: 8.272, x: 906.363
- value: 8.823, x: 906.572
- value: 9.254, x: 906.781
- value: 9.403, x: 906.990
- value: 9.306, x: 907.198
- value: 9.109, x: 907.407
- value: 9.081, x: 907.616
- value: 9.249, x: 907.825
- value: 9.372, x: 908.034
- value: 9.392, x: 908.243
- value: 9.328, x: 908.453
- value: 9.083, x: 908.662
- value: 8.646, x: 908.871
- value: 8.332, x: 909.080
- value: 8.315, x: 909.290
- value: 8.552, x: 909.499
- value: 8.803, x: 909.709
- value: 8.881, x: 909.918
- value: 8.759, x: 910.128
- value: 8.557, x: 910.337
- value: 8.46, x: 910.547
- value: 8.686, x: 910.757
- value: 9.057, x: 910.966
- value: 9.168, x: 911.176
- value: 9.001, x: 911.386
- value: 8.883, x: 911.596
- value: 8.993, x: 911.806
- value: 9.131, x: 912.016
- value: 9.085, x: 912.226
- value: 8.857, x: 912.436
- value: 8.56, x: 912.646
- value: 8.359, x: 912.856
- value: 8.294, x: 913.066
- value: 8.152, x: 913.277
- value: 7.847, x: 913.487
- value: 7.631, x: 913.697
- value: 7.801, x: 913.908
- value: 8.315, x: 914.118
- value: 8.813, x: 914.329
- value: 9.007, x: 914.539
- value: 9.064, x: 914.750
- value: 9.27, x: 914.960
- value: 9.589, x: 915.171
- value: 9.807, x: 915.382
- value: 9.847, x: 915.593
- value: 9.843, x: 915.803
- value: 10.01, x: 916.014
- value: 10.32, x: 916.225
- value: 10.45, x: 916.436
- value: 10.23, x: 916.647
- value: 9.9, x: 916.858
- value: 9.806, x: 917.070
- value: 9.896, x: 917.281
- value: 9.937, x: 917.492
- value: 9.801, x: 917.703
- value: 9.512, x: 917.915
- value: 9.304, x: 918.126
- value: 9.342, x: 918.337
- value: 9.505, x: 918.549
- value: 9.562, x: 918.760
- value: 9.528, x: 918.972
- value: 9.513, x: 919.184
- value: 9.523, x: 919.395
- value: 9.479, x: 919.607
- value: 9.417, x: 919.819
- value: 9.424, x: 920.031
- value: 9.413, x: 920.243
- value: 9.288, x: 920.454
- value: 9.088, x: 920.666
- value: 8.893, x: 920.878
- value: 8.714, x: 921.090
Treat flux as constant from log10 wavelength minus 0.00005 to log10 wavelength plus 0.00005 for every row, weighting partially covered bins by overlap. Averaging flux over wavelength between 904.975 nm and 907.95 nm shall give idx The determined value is 8.92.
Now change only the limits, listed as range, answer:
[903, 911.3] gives 9.07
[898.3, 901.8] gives 9.53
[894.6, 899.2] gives 9.23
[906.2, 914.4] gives 8.75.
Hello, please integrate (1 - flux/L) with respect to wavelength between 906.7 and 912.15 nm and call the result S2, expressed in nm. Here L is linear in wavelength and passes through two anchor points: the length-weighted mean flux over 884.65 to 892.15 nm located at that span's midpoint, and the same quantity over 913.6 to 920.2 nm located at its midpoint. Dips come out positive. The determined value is 0.25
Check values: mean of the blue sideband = 9.16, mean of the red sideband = 9.47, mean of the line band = 8.95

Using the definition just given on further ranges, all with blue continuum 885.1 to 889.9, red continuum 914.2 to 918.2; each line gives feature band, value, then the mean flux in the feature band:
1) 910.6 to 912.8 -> 0.156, 8.92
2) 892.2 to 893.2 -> 0.011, 9.05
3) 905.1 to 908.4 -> 0.188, 8.94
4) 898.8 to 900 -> -0.116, 10.2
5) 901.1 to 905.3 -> -0.105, 9.64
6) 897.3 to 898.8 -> -0.068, 9.71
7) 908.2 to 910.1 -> 0.148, 8.79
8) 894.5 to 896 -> 0.109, 8.55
